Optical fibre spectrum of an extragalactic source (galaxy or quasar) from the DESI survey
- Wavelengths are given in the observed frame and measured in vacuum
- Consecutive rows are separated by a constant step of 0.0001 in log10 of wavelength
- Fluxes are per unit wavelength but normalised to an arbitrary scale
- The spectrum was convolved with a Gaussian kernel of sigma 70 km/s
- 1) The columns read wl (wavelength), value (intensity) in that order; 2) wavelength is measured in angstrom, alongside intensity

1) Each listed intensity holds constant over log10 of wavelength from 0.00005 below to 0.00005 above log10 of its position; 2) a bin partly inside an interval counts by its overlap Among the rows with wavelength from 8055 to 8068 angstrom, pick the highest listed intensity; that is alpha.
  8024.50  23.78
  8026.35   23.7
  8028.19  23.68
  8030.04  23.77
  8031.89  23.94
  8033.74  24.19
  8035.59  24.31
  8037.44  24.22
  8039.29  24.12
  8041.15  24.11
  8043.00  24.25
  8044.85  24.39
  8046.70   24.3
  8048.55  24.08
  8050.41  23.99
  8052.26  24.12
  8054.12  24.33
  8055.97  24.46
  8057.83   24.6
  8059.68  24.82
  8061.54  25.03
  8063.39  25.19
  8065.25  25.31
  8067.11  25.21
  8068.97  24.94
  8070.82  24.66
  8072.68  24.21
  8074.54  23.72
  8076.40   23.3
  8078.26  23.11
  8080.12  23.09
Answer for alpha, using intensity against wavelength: 25.31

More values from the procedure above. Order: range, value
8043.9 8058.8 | 24.6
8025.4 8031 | 23.77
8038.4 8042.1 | 24.12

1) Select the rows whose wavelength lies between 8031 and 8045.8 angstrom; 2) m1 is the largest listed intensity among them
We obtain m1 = 24.39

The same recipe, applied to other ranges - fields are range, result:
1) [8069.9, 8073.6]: 24.66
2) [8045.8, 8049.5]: 24.3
